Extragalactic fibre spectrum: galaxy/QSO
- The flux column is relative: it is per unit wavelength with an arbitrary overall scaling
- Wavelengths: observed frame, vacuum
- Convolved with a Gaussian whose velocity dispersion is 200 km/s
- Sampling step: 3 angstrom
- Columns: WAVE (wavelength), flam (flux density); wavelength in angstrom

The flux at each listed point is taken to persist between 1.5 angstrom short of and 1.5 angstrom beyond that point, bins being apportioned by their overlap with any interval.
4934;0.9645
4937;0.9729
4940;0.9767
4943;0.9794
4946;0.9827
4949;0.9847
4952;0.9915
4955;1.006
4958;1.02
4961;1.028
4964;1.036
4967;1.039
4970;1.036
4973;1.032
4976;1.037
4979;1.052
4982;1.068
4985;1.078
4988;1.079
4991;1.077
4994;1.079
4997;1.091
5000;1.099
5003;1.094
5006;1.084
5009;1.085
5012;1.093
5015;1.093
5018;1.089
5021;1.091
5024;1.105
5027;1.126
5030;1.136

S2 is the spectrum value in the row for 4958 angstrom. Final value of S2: 1.02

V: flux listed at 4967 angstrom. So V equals 1.039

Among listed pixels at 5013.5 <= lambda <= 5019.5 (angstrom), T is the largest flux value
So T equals 1.093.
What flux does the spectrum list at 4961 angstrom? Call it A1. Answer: 1.028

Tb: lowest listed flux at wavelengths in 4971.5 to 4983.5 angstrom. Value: 1.032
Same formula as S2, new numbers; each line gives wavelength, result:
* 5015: 1.093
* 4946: 0.9827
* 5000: 1.099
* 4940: 0.9767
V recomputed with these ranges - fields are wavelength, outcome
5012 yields 1.093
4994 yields 1.079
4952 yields 0.9915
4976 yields 1.037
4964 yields 1.036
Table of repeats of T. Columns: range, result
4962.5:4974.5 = 1.039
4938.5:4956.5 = 1.006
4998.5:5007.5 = 1.099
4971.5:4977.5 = 1.037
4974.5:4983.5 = 1.068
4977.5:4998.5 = 1.091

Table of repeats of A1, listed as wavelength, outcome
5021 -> 1.091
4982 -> 1.068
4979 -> 1.052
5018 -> 1.089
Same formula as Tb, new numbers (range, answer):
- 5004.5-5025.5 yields 1.084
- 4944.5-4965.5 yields 0.9827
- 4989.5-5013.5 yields 1.077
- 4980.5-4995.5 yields 1.068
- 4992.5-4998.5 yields 1.079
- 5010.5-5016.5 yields 1.093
